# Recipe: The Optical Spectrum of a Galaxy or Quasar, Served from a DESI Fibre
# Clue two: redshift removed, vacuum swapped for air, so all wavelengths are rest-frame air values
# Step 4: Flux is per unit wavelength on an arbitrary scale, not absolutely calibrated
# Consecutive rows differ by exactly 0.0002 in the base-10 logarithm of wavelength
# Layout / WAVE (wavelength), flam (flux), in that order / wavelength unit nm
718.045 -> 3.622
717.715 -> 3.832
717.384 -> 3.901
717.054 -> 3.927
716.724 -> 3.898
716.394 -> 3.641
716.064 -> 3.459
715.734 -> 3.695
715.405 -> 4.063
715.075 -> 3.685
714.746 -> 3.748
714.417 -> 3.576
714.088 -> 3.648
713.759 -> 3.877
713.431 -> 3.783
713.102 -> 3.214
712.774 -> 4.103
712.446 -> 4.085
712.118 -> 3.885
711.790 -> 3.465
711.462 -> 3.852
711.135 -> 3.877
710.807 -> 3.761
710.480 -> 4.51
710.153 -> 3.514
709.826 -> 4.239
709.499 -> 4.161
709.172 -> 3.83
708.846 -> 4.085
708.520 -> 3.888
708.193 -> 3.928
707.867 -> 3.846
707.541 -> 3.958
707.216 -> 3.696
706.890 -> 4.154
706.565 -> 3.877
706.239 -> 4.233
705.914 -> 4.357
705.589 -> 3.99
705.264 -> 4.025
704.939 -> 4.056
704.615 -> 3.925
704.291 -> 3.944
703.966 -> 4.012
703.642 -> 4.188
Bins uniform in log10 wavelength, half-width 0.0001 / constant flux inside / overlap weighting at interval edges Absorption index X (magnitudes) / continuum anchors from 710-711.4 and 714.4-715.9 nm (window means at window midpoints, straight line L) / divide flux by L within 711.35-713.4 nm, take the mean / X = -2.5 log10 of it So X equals 0.03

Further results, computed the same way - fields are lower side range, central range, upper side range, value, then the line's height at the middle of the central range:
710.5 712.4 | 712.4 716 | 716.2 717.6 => 0.02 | 3.84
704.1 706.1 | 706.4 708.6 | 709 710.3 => 0.02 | 3.99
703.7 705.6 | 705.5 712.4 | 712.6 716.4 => -0.02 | 3.88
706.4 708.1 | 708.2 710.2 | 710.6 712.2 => -0.04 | 3.85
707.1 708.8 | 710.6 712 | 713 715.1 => 0.00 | 3.76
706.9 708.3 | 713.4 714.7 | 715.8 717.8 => 0.02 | 3.8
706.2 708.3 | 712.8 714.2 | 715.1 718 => 0.05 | 3.84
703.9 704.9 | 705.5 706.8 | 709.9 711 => -0.04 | 3.96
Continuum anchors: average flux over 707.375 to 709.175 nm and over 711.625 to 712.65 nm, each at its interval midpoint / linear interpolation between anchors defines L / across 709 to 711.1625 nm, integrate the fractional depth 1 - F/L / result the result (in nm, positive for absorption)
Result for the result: -0.06 nm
